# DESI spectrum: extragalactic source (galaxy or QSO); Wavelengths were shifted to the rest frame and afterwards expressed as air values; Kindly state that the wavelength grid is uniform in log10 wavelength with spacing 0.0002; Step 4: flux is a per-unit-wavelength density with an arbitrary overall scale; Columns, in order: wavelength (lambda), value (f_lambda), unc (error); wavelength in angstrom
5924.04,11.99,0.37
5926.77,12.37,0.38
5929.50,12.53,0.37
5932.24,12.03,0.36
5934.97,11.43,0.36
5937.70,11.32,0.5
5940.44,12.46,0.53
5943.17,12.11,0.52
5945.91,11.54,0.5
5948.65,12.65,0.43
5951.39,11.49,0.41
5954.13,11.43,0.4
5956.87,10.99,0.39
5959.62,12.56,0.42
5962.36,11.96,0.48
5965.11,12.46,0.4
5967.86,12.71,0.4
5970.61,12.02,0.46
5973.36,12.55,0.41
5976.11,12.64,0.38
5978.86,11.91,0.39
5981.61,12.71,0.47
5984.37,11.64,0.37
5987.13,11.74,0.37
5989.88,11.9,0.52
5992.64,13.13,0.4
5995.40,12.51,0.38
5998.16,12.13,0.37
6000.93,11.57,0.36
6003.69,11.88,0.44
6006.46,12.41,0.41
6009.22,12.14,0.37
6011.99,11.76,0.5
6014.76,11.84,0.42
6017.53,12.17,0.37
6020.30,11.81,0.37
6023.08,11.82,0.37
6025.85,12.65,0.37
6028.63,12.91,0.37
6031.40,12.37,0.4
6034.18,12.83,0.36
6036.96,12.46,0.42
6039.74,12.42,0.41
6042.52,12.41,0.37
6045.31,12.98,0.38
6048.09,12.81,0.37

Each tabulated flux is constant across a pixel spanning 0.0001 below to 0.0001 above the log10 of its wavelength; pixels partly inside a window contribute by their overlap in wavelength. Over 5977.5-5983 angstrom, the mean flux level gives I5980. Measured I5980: 12.3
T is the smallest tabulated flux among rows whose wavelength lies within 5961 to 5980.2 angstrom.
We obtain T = 11.91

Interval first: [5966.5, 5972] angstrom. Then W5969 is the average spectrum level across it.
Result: 12.4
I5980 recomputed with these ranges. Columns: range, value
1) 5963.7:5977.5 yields 12.5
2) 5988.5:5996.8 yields 12.5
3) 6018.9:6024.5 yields 11.8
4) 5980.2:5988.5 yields 12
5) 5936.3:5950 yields 12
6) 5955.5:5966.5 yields 12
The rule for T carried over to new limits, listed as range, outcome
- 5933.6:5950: 11.32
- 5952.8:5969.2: 10.99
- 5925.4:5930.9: 12.37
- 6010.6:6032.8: 11.76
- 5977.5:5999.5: 11.64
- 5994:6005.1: 11.57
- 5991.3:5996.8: 12.51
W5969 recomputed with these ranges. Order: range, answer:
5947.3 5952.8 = 12.1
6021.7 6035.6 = 12.5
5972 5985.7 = 12.3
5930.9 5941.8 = 11.8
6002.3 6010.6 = 12.2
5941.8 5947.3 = 11.8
